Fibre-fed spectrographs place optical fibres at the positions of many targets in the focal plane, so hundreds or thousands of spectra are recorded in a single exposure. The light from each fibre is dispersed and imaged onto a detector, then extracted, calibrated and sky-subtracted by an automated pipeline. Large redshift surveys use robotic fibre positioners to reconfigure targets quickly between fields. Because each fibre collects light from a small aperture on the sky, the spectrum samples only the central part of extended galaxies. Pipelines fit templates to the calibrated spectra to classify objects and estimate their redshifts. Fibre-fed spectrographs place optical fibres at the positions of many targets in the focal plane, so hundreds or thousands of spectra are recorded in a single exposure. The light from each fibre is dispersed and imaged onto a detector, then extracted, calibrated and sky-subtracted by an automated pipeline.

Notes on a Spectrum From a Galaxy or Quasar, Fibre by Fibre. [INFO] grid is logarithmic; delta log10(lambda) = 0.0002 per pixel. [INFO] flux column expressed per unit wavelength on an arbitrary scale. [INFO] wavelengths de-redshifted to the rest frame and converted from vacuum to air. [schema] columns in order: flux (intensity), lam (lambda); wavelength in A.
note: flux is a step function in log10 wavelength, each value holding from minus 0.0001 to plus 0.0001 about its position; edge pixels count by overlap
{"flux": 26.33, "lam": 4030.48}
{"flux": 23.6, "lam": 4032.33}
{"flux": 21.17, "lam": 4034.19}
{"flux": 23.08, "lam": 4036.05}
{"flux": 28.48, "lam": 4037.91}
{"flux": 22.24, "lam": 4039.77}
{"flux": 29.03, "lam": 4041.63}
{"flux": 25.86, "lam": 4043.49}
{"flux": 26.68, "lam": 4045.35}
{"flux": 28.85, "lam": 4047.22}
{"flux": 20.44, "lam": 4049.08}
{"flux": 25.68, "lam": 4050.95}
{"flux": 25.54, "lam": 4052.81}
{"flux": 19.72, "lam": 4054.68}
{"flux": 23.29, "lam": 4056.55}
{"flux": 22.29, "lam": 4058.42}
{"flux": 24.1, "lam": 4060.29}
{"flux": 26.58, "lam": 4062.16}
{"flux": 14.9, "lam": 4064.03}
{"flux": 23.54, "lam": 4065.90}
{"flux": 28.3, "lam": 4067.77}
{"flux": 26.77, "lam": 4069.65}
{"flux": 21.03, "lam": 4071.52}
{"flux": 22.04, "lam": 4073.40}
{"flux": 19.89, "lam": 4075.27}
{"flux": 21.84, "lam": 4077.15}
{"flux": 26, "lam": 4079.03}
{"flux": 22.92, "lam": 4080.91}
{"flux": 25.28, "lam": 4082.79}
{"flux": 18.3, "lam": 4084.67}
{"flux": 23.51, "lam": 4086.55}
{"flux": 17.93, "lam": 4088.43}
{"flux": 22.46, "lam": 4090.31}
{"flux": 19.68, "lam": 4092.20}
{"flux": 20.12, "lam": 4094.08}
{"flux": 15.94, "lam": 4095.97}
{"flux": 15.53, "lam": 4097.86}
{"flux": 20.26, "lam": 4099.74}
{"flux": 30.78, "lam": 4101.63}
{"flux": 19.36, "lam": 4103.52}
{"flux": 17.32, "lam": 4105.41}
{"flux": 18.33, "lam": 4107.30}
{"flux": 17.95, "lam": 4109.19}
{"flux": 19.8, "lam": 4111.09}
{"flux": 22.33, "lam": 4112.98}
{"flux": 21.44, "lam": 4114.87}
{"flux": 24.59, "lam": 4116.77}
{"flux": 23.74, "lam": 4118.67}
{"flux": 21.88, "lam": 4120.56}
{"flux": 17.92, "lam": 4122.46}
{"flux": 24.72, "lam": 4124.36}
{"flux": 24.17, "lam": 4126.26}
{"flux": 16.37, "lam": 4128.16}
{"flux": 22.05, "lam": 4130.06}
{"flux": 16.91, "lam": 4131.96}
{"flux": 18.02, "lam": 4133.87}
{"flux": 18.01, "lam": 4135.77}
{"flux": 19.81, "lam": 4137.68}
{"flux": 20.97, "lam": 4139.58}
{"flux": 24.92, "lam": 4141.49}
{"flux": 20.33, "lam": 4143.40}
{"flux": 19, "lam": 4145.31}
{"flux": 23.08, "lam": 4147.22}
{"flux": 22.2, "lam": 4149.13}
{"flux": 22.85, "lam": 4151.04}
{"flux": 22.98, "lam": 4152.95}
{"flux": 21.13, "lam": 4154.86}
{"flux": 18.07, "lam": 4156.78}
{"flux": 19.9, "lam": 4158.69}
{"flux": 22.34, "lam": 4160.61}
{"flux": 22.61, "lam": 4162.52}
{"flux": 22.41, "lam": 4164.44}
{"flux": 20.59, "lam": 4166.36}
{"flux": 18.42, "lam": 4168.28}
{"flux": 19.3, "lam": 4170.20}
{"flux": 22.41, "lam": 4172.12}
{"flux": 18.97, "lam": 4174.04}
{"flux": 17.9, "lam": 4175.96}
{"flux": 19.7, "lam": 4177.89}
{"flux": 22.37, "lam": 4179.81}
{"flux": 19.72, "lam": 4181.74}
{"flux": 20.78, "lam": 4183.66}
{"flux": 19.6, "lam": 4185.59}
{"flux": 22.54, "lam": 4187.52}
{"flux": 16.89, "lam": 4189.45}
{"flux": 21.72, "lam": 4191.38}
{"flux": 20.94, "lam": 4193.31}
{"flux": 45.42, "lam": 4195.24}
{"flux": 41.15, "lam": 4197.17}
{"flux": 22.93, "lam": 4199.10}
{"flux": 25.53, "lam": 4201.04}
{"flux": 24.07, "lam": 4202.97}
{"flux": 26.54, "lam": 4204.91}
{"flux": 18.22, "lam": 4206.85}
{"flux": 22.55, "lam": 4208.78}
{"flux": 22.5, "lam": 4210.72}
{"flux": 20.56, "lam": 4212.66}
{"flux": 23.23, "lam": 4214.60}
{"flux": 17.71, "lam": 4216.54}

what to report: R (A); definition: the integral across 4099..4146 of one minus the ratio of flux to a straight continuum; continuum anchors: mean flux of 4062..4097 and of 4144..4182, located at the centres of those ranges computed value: 1.00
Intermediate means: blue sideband 21.8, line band 20.8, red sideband 20.8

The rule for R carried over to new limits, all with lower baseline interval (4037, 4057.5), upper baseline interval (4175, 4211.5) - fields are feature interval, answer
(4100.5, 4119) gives 2.28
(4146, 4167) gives 2.14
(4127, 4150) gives 3.86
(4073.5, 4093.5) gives 2.41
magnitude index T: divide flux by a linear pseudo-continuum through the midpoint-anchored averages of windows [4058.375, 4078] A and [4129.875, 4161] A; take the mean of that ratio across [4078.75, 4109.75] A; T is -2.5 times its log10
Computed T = 0.08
